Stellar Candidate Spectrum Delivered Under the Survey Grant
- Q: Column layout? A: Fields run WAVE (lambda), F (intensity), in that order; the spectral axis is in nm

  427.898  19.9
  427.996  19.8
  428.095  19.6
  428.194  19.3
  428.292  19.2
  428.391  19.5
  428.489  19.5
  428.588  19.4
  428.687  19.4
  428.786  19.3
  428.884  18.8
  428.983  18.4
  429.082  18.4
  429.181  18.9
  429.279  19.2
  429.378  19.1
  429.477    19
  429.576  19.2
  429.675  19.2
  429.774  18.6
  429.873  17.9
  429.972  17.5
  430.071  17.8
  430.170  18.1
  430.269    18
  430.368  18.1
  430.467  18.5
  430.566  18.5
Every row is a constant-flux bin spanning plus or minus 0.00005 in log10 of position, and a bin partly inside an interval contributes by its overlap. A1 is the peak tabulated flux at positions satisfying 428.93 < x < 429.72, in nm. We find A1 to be 19.2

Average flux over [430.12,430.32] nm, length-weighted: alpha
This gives 18.1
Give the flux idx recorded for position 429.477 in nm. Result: 19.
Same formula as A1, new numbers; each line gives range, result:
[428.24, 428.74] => 19.5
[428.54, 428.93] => 19.4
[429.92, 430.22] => 18.1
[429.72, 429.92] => 18.6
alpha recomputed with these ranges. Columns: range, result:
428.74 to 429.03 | 18.9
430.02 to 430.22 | 18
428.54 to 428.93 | 19.2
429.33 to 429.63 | 19.1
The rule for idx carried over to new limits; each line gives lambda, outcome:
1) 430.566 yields 18.5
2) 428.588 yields 19.4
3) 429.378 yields 19.1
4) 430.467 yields 18.5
